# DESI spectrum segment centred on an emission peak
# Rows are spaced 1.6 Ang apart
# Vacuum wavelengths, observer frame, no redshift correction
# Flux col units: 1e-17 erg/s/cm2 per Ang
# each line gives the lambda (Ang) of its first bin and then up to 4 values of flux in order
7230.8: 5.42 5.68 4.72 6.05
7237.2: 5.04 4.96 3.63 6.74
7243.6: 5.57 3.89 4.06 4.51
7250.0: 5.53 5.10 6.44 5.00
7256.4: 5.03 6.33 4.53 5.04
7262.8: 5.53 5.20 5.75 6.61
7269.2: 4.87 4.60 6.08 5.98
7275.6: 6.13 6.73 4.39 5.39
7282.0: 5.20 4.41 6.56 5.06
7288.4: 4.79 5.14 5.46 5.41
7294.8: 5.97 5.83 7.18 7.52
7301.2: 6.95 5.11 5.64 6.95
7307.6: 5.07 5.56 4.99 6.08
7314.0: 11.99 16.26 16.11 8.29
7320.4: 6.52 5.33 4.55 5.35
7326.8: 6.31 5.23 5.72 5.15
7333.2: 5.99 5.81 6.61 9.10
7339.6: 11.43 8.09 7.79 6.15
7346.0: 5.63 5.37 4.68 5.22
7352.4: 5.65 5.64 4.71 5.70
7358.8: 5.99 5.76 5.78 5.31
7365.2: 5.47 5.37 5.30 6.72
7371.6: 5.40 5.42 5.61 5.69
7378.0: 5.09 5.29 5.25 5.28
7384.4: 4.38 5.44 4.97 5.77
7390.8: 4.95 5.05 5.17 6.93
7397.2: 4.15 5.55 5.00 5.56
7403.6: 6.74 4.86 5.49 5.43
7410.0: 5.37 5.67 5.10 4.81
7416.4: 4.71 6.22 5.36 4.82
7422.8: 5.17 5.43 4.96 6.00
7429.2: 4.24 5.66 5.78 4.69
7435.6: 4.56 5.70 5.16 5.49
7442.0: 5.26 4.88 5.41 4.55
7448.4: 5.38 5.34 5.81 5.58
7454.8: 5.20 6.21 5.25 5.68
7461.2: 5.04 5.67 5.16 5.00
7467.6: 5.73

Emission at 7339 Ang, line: [N II] 6583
